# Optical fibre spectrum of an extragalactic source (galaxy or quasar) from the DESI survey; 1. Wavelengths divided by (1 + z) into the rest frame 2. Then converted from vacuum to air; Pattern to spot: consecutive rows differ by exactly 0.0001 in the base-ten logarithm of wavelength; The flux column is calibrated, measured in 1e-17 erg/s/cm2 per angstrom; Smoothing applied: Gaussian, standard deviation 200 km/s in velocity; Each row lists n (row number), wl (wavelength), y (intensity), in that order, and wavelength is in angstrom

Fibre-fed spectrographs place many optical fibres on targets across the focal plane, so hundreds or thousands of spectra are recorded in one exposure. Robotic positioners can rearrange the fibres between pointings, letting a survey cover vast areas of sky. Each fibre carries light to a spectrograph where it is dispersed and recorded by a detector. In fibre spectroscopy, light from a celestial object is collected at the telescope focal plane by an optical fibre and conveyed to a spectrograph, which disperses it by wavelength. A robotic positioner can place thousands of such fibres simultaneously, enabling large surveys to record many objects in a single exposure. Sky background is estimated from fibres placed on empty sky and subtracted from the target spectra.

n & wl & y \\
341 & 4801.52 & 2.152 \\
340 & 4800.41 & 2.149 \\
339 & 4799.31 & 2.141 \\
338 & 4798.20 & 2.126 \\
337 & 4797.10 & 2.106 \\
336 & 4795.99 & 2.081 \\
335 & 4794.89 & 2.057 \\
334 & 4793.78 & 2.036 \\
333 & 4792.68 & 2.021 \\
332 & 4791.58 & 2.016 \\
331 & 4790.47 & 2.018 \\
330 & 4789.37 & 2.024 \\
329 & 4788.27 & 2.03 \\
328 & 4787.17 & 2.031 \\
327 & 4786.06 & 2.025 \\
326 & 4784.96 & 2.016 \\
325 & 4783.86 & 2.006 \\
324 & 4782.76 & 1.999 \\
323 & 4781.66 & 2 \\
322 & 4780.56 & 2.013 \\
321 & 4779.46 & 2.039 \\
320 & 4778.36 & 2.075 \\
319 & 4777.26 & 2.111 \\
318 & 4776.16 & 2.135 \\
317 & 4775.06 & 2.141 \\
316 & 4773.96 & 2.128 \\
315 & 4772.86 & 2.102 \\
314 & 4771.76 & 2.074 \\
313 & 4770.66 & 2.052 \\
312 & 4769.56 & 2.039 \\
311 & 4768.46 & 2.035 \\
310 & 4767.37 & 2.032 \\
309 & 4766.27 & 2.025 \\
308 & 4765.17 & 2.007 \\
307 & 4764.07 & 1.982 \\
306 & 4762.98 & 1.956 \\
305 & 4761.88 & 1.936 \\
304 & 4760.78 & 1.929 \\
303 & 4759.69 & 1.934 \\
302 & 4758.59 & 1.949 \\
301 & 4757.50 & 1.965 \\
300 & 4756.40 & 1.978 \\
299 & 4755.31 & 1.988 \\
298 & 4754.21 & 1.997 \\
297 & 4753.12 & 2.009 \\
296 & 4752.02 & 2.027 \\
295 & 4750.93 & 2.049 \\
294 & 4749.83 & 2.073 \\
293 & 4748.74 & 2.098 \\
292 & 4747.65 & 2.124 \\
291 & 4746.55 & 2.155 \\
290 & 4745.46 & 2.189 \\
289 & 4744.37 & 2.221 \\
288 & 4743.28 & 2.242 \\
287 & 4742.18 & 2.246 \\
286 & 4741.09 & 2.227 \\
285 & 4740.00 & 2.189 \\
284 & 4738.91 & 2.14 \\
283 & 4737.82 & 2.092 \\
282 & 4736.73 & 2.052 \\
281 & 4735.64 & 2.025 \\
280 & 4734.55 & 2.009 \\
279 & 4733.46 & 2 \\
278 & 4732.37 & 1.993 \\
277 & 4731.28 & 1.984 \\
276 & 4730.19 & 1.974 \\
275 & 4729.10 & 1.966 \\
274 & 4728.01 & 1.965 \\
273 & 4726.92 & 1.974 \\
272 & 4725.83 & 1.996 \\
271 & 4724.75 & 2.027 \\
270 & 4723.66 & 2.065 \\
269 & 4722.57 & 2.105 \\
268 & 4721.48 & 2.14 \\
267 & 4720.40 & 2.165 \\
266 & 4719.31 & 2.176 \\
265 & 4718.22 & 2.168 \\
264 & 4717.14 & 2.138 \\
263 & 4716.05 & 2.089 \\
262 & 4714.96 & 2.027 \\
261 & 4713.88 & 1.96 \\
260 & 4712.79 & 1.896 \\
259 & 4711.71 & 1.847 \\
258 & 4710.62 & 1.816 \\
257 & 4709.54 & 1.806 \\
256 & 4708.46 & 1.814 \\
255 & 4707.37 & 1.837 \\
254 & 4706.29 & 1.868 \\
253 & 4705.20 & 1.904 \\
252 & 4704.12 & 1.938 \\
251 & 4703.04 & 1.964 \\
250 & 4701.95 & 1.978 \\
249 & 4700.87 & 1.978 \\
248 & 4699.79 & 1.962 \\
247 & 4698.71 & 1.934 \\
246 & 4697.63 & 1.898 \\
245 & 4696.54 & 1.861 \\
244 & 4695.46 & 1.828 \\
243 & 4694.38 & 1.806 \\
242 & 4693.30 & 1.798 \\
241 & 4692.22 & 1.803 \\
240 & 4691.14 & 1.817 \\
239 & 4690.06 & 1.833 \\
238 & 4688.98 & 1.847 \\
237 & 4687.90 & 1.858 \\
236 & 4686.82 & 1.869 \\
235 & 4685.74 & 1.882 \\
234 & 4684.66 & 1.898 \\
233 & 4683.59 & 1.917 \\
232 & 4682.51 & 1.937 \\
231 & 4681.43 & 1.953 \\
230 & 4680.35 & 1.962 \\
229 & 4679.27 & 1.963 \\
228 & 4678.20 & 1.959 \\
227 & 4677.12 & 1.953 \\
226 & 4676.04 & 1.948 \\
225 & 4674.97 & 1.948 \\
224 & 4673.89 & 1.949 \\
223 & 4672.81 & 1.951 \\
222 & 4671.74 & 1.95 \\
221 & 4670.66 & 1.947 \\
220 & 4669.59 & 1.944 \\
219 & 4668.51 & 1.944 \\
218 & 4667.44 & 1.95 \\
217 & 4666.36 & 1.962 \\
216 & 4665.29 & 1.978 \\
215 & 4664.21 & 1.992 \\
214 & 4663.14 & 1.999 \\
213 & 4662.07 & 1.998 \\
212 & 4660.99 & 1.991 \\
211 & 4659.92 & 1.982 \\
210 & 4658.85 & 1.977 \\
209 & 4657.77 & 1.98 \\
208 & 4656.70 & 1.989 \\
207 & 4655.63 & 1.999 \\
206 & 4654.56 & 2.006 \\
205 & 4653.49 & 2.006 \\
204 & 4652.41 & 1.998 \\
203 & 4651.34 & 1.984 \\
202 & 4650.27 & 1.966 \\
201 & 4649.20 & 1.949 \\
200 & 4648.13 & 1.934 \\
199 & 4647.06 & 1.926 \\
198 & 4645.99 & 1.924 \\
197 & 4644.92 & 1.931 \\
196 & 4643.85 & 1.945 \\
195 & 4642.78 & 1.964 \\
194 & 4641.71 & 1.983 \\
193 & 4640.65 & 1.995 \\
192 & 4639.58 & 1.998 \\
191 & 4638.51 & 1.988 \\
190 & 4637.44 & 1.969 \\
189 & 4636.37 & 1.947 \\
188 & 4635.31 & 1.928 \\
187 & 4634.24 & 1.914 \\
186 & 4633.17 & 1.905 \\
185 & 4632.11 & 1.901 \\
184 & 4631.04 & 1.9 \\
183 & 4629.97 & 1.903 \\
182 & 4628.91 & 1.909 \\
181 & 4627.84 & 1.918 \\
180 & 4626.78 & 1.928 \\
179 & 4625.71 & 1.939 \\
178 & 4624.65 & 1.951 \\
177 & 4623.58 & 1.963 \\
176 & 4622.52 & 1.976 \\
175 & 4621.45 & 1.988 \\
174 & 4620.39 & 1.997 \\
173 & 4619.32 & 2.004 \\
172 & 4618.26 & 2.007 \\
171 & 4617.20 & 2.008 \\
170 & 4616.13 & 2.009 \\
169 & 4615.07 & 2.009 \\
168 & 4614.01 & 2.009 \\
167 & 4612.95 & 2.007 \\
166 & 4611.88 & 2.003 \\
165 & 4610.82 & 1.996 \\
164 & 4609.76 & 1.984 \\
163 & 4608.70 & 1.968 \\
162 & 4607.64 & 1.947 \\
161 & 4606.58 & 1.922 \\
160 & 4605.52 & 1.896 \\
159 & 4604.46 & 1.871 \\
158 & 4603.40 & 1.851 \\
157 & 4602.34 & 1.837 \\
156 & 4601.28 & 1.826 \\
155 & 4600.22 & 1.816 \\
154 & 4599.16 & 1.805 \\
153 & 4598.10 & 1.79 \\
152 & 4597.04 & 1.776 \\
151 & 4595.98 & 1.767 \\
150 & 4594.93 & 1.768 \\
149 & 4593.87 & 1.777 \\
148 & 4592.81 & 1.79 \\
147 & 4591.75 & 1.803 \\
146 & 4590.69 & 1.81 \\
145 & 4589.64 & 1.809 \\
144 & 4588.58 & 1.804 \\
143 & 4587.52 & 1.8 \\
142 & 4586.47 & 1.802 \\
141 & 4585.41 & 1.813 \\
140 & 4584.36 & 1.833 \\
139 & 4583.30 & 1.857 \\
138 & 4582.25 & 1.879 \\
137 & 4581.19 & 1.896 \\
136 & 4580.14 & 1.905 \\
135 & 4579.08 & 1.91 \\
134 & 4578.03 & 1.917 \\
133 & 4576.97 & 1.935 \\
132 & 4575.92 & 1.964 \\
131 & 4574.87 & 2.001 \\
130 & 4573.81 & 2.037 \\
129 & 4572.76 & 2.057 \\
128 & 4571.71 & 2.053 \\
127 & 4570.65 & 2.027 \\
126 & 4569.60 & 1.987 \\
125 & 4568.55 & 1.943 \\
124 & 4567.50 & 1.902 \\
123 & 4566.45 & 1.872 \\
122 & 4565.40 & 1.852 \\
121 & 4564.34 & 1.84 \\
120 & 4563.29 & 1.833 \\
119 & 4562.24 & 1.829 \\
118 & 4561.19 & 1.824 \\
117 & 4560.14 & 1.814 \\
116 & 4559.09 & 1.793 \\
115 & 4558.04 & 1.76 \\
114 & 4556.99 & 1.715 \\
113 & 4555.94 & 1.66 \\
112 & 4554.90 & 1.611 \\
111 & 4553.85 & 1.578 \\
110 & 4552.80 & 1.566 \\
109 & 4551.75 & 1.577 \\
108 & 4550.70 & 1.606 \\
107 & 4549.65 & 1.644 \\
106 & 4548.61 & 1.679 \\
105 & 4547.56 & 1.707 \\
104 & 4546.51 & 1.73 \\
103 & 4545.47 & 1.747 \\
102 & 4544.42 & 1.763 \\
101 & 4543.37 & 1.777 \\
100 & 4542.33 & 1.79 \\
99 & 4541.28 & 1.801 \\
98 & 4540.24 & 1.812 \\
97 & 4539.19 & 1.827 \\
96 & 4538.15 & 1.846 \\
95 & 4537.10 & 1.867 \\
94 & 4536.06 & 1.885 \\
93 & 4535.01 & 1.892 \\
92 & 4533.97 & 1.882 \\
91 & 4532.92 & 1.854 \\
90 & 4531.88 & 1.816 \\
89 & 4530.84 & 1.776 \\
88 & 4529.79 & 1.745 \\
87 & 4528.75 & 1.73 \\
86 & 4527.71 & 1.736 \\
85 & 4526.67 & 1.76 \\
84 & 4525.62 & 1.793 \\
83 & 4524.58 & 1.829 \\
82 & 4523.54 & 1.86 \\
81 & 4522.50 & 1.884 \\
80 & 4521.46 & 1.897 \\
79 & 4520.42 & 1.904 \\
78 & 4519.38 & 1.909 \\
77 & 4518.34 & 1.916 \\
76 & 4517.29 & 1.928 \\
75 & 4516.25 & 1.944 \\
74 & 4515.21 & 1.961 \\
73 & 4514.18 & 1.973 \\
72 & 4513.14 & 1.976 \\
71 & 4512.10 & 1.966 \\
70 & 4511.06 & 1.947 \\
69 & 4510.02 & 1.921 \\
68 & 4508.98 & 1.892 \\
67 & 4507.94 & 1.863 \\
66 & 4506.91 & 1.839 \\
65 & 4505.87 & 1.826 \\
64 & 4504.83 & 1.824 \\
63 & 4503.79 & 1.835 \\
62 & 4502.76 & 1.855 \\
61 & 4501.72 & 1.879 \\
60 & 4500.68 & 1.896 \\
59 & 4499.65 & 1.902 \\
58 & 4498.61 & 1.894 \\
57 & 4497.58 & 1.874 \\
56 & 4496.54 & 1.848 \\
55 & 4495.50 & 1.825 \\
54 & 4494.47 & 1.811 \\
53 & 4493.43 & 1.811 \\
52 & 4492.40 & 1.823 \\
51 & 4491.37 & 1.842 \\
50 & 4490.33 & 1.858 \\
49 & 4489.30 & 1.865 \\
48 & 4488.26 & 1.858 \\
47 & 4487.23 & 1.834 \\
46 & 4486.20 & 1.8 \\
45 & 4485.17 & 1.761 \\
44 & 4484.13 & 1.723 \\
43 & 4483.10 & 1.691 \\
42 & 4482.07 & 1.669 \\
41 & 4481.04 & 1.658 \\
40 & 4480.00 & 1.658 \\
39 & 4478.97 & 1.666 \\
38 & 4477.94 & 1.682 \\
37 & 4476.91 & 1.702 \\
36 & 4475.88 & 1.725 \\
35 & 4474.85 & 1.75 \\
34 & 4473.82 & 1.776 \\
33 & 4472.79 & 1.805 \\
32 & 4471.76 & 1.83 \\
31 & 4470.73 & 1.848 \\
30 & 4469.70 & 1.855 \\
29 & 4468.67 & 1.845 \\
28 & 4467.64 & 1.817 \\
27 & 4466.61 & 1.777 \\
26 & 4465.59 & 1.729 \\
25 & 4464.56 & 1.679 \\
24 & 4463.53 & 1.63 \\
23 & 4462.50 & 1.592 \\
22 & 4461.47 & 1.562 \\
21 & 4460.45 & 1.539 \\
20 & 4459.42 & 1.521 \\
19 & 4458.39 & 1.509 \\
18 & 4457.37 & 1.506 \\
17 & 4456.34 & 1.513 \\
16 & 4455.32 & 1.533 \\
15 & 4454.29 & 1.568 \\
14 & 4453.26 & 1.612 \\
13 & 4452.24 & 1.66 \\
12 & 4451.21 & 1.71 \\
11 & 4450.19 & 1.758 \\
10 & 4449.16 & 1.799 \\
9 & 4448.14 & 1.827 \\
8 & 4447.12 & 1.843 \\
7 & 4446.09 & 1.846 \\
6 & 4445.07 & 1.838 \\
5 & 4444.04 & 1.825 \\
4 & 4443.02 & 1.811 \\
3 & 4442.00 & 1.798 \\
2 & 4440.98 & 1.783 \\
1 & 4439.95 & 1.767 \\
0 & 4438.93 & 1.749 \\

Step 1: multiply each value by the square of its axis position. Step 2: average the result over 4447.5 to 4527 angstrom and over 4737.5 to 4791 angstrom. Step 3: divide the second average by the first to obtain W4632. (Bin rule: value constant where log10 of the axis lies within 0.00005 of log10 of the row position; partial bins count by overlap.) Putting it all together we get 1.3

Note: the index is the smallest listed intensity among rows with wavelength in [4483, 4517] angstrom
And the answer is 1.691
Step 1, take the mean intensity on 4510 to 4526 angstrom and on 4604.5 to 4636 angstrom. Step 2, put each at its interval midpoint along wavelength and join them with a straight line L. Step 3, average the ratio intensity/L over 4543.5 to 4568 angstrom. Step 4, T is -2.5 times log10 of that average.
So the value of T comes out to 0.12 mag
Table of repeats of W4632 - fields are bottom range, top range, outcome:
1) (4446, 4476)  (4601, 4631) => 1.23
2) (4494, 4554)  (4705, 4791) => 1.23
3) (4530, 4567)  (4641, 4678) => 1.17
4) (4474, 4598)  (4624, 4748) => 1.15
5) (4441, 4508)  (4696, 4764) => 1.28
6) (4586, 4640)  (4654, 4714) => 1.04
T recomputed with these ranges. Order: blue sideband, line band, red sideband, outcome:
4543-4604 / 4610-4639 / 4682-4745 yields -0.05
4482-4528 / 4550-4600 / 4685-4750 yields 0.04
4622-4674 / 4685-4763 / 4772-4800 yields 0.01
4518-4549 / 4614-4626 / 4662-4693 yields -0.06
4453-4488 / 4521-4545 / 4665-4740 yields -0.03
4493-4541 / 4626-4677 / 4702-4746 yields 0.01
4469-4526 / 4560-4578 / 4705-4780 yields -0.02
